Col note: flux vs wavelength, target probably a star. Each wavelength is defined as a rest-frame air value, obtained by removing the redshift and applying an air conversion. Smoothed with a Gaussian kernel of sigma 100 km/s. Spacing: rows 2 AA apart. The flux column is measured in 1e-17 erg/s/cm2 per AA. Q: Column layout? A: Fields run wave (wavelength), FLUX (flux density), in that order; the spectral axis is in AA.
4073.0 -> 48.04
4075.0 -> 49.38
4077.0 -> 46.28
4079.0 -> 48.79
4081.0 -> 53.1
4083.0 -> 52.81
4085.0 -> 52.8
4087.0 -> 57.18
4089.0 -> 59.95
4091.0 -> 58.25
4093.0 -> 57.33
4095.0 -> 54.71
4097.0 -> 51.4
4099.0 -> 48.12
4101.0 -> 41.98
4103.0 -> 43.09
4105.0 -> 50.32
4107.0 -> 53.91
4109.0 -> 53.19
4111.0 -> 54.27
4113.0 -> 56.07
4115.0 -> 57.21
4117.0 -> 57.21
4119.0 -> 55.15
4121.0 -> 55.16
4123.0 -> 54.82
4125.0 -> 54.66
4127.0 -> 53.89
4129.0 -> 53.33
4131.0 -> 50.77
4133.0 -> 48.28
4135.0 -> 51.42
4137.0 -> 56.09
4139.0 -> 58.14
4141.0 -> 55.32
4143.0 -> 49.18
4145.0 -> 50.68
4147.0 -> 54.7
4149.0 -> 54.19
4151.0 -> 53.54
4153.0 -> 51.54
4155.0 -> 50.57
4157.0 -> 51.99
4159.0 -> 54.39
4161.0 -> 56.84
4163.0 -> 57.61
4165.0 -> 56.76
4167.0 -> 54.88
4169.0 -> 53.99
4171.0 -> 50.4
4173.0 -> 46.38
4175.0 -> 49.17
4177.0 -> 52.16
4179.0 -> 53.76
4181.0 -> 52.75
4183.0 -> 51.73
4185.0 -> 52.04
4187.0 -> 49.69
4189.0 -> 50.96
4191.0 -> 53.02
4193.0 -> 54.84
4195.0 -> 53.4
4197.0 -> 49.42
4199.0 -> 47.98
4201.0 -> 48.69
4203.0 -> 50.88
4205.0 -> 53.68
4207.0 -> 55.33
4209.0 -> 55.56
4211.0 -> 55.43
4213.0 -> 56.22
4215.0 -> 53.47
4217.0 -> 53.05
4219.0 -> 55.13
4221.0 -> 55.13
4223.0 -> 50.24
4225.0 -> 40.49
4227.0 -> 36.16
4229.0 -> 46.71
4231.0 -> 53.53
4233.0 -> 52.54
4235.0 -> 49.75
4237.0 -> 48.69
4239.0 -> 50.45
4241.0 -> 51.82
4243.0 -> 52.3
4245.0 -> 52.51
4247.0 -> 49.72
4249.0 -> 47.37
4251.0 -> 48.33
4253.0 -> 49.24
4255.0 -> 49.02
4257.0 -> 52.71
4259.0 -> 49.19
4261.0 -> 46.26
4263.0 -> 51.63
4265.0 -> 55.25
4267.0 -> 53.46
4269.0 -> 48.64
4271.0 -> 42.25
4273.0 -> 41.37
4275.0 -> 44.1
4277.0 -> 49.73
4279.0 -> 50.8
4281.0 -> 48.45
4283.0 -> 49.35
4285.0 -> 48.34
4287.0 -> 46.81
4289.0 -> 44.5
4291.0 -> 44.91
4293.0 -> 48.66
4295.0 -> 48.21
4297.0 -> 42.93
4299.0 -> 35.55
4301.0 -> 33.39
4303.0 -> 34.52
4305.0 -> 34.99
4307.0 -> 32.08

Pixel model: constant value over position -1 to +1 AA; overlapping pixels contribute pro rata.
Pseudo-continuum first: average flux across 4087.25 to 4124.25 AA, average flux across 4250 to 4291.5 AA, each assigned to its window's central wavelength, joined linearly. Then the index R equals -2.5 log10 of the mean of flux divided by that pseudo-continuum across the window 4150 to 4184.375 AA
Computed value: -0.03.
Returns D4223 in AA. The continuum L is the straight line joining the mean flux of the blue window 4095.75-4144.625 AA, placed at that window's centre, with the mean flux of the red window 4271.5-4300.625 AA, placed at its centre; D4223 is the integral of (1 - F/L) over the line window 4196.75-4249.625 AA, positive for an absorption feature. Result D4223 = -2.83 AA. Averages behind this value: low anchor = 52.6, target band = 50.9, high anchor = 45.6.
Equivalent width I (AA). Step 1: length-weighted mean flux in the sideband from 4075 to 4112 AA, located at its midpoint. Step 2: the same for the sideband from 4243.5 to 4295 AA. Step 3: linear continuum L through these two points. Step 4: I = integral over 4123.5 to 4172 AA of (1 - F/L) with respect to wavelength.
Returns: -2.42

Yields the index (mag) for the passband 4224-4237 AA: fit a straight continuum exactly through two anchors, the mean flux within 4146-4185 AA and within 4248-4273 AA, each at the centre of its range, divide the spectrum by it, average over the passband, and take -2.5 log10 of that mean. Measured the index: 0.08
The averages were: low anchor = 53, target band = 46.7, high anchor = 49.1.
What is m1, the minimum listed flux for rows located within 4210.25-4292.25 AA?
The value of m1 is 36.16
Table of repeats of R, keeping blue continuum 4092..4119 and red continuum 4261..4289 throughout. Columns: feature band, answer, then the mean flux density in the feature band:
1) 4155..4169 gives -0.08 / 55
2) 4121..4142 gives -0.04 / 53.7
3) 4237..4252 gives -0.03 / 50.2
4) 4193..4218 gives -0.06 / 52.8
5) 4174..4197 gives -0.03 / 52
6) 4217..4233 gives 0.02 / 48.8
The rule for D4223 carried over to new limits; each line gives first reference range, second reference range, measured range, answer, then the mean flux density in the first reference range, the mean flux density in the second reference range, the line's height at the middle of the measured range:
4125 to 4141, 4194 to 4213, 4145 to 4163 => -0.2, 53.4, 52.5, 53.1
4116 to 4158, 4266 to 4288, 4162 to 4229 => -1.1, 53.4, 47.6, 50.9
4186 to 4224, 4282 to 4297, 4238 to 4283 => -0.3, 52.7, 47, 48.9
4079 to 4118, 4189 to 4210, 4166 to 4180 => 0.3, 53.2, 52.2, 52.5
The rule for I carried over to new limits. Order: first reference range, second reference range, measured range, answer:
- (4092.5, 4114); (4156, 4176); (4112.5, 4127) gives -1.1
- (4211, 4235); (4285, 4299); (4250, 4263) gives -0.4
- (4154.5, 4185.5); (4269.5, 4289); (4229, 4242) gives -0.4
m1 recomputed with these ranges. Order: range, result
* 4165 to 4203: 46.38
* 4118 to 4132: 50.77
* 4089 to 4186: 41.98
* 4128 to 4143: 48.28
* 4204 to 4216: 53.47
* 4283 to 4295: 44.5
